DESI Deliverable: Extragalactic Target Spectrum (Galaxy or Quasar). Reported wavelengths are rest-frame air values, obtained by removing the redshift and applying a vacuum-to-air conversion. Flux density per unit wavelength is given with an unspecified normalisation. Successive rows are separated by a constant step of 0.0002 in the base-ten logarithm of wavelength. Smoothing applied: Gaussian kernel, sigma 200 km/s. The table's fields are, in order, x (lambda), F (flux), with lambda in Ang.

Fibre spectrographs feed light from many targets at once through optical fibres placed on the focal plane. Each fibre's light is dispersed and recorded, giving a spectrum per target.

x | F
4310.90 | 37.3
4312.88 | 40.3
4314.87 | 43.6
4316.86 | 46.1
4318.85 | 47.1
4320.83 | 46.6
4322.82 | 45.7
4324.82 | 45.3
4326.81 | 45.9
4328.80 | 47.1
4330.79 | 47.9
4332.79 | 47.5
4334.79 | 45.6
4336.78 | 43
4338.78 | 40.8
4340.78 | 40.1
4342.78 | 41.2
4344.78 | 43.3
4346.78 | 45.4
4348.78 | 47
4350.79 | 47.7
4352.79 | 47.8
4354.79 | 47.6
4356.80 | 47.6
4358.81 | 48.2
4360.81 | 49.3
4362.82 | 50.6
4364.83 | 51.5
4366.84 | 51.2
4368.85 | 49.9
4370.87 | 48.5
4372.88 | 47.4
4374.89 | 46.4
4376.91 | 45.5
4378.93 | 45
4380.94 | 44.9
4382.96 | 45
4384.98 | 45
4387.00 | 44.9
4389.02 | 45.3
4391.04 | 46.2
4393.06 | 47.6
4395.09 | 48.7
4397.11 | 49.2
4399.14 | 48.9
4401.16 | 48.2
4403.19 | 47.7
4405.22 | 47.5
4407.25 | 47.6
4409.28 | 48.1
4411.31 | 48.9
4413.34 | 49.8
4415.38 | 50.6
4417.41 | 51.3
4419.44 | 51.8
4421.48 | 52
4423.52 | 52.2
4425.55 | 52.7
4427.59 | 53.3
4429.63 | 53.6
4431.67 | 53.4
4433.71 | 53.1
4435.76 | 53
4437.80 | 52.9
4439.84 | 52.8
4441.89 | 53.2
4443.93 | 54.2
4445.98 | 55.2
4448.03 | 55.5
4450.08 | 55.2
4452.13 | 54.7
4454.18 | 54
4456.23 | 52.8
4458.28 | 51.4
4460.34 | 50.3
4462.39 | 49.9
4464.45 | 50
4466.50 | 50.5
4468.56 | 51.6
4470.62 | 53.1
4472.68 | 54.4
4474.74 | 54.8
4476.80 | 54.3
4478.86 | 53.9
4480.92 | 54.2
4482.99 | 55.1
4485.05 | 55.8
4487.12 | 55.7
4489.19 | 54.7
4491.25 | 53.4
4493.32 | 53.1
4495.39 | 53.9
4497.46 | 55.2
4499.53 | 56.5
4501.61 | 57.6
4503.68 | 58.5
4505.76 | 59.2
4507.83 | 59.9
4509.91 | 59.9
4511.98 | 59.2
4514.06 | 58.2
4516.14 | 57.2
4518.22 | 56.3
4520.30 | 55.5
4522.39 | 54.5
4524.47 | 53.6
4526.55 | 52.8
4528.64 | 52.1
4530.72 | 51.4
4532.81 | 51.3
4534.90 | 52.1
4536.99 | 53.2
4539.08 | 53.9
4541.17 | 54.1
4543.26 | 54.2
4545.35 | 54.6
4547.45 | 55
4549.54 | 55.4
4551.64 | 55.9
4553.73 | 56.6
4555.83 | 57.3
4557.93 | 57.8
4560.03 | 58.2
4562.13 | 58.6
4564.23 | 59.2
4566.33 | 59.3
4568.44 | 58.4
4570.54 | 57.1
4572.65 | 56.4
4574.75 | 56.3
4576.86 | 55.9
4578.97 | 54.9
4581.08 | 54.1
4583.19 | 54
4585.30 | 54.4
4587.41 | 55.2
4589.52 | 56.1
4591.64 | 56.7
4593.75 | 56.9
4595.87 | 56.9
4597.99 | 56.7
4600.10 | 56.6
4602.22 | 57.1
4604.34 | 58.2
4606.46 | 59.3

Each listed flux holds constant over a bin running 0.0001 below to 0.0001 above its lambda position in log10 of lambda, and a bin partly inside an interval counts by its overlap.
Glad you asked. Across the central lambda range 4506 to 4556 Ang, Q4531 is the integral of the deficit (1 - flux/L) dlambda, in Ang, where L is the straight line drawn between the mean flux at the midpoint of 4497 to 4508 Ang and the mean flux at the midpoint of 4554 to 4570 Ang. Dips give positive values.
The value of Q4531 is 2.42 Ang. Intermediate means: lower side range 57.8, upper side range 58.3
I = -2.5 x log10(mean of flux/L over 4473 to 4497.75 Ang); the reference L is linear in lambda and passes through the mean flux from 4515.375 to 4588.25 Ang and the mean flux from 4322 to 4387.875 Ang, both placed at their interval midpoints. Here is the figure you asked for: -0.04 mag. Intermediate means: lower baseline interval 46.4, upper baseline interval 55.3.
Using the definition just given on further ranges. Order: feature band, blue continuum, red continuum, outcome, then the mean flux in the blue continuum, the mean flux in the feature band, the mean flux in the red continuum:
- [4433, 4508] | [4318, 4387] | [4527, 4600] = -0.05 mag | 46.4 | 54.1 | 55.6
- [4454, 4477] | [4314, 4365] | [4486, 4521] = 0.04 mag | 46.1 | 52.1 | 56.7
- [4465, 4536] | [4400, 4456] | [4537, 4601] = -0.02 mag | 52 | 55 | 56.2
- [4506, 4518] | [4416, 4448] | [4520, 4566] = -0.08 mag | 53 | 58.8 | 54.9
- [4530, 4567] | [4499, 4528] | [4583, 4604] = 0.02 mag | 57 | 55.5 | 56.2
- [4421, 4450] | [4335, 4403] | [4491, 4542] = -0.06 mag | 46.6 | 53.4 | 55.3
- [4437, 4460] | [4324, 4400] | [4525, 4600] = -0.07 mag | 46.6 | 53.7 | 55.5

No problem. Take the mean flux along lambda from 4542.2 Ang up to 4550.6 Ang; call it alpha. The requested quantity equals 54.8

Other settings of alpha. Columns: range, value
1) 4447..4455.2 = 54.8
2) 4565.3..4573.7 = 57.8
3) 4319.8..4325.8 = 45.9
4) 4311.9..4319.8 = 44.2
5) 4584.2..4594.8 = 55.9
